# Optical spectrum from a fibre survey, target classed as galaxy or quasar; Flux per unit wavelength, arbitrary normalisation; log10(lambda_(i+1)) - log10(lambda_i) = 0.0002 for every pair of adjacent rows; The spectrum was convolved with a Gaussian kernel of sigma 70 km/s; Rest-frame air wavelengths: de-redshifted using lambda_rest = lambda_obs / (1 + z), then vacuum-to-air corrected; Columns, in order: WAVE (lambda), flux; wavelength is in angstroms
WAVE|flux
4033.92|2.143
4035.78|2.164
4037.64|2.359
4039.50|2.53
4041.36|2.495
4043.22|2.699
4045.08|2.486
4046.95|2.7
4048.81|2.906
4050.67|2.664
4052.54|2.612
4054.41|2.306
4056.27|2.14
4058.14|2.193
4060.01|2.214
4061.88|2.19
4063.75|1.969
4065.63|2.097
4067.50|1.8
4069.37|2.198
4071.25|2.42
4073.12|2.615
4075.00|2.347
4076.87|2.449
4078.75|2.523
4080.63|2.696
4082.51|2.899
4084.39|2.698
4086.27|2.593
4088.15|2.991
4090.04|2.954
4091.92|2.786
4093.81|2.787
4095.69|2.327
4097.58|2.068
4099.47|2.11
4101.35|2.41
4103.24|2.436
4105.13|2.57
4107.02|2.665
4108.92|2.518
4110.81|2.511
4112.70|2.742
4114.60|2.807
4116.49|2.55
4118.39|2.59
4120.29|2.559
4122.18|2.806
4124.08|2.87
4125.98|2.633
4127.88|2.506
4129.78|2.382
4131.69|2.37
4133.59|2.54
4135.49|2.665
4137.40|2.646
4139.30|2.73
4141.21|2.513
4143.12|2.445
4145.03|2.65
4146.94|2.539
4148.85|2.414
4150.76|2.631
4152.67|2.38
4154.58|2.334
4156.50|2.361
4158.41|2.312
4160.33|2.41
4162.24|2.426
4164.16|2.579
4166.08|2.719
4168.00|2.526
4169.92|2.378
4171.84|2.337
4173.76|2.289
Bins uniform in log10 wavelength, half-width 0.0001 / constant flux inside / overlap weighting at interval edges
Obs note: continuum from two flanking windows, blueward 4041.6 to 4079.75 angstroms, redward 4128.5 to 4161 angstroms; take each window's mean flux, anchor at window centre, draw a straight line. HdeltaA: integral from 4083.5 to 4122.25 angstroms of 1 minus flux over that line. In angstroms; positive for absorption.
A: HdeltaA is -2.5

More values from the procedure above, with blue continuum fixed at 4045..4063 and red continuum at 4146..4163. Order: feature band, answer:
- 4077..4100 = -1.81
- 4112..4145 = -2.48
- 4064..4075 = 0.96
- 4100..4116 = -0.93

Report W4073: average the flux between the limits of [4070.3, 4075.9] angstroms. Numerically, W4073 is 2.46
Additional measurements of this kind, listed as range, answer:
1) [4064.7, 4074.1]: 2.23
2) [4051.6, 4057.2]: 2.35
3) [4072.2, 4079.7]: 2.48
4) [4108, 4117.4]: 2.63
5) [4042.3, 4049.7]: 2.7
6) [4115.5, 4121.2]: 2.57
